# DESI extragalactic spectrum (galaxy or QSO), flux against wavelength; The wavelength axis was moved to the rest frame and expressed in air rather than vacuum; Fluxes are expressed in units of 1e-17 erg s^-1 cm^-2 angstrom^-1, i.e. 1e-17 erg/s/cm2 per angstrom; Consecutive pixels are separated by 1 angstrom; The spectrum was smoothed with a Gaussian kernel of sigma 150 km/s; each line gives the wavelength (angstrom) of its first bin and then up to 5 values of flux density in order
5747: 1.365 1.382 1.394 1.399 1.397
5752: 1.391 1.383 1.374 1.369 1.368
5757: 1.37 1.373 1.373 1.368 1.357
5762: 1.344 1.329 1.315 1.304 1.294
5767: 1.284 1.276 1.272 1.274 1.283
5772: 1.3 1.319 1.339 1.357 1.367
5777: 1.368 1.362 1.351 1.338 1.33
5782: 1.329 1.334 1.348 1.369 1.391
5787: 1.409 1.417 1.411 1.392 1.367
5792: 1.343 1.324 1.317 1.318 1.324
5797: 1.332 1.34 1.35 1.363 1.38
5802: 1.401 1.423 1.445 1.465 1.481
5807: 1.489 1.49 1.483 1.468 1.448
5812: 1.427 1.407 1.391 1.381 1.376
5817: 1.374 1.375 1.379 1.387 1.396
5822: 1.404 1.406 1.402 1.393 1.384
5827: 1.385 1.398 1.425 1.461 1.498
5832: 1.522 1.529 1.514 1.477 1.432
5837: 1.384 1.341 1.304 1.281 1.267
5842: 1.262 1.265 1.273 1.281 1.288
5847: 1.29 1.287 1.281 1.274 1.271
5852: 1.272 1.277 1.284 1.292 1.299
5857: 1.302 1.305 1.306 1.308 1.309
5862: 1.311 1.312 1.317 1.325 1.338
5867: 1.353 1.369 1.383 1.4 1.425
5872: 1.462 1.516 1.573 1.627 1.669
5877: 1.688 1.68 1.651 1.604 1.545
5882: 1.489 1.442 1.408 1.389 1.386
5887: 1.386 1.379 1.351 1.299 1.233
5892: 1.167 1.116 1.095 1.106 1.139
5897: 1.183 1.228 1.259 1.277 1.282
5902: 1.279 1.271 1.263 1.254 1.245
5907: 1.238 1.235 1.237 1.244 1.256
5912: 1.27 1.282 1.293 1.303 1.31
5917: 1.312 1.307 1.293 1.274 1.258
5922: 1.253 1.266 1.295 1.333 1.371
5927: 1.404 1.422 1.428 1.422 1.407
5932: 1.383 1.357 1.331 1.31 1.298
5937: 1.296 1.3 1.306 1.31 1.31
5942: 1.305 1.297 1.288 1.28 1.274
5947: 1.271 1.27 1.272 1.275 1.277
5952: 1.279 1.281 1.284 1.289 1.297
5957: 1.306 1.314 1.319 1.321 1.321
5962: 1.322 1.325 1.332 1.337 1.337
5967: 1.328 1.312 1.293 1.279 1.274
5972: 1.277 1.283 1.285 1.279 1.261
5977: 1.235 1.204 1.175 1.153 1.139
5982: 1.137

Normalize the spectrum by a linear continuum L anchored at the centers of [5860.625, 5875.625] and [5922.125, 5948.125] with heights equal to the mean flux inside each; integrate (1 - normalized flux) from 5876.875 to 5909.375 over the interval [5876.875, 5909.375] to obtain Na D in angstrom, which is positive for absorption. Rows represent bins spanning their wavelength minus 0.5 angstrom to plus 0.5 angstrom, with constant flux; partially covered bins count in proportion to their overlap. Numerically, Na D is 1.3 angstrom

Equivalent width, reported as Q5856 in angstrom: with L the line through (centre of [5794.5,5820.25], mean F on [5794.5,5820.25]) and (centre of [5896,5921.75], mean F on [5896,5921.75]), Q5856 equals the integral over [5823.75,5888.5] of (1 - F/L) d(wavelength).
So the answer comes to -2.8 angstrom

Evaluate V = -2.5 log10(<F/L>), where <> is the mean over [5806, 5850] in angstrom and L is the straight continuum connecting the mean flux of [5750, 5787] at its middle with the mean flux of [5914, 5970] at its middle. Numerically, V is -0.04 mag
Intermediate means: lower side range 1.34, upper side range 1.31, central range 1.39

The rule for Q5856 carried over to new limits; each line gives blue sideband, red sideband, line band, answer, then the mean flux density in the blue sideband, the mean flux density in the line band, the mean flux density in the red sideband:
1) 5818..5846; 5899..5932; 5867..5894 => -2.08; 1.39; 1.44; 1.3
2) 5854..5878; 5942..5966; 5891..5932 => 2.28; 1.4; 1.27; 1.3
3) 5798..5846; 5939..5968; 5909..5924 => 0.56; 1.4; 1.28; 1.3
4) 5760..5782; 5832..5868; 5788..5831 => -2.46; 1.32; 1.4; 1.32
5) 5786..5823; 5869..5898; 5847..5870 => 1.51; 1.4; 1.31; 1.4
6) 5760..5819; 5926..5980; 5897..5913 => 0.83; 1.37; 1.25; 1.31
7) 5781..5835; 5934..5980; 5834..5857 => 1.11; 1.4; 1.31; 1.29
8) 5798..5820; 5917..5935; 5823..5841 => -0.17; 1.42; 1.41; 1.34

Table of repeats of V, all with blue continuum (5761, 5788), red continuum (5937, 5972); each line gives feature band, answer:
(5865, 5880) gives -0.15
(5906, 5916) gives 0.04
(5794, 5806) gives -0.04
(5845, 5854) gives 0.03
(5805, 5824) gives -0.08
